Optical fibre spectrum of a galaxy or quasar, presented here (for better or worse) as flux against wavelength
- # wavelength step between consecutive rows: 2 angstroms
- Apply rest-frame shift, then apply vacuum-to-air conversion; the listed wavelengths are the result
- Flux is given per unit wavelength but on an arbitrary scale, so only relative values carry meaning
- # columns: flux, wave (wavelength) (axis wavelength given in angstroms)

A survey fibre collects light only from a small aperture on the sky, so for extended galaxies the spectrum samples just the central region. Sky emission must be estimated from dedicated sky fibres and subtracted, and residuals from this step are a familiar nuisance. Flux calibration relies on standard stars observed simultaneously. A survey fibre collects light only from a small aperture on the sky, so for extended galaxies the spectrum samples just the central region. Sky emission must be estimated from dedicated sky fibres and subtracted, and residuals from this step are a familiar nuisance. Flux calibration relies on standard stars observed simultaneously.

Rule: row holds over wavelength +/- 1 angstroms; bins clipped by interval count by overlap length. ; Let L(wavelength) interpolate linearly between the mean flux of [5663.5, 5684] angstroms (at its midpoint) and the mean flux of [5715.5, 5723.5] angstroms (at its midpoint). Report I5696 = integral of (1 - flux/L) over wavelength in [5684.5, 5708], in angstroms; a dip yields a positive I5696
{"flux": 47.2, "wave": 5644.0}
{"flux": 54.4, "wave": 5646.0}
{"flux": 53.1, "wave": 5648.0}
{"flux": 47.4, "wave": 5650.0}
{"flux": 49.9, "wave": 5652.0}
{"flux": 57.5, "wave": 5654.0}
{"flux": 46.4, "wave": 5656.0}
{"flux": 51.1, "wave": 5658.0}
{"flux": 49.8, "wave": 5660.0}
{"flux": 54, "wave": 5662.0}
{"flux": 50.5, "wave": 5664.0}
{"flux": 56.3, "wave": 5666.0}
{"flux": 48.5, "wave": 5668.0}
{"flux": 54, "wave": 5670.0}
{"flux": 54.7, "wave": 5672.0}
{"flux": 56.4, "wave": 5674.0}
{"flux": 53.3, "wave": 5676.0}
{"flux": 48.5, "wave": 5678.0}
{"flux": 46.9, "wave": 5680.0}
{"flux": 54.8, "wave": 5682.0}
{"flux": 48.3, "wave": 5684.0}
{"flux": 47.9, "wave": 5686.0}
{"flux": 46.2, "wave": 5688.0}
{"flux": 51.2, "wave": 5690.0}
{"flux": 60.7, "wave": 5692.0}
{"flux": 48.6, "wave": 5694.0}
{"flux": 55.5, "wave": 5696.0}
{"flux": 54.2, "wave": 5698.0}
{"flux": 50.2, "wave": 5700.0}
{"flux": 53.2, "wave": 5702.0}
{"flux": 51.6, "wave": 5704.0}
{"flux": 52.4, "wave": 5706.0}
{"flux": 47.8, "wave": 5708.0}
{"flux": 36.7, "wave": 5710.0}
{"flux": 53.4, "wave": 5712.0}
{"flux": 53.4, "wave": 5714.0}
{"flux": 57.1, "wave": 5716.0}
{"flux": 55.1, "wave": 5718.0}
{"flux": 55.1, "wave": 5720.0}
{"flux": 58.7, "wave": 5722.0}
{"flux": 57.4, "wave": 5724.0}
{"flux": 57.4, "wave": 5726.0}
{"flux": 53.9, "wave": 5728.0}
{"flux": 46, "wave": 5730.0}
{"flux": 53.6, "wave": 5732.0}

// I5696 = 1.14 angstroms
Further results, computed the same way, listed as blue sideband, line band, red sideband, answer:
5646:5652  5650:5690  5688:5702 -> 0.4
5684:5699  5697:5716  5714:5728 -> 1.2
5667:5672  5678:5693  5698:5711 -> 0.0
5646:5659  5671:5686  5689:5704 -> 0.2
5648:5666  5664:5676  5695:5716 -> -0.6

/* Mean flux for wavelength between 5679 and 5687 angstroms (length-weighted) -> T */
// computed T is 49.5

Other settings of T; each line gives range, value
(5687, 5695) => 51.7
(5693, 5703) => 52.3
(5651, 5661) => 50.9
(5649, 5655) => 51.6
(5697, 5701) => 52.2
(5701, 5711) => 48.3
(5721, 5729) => 56.9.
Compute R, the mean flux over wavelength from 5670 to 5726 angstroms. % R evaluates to 52.3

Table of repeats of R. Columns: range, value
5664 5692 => 51.6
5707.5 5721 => 51.4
